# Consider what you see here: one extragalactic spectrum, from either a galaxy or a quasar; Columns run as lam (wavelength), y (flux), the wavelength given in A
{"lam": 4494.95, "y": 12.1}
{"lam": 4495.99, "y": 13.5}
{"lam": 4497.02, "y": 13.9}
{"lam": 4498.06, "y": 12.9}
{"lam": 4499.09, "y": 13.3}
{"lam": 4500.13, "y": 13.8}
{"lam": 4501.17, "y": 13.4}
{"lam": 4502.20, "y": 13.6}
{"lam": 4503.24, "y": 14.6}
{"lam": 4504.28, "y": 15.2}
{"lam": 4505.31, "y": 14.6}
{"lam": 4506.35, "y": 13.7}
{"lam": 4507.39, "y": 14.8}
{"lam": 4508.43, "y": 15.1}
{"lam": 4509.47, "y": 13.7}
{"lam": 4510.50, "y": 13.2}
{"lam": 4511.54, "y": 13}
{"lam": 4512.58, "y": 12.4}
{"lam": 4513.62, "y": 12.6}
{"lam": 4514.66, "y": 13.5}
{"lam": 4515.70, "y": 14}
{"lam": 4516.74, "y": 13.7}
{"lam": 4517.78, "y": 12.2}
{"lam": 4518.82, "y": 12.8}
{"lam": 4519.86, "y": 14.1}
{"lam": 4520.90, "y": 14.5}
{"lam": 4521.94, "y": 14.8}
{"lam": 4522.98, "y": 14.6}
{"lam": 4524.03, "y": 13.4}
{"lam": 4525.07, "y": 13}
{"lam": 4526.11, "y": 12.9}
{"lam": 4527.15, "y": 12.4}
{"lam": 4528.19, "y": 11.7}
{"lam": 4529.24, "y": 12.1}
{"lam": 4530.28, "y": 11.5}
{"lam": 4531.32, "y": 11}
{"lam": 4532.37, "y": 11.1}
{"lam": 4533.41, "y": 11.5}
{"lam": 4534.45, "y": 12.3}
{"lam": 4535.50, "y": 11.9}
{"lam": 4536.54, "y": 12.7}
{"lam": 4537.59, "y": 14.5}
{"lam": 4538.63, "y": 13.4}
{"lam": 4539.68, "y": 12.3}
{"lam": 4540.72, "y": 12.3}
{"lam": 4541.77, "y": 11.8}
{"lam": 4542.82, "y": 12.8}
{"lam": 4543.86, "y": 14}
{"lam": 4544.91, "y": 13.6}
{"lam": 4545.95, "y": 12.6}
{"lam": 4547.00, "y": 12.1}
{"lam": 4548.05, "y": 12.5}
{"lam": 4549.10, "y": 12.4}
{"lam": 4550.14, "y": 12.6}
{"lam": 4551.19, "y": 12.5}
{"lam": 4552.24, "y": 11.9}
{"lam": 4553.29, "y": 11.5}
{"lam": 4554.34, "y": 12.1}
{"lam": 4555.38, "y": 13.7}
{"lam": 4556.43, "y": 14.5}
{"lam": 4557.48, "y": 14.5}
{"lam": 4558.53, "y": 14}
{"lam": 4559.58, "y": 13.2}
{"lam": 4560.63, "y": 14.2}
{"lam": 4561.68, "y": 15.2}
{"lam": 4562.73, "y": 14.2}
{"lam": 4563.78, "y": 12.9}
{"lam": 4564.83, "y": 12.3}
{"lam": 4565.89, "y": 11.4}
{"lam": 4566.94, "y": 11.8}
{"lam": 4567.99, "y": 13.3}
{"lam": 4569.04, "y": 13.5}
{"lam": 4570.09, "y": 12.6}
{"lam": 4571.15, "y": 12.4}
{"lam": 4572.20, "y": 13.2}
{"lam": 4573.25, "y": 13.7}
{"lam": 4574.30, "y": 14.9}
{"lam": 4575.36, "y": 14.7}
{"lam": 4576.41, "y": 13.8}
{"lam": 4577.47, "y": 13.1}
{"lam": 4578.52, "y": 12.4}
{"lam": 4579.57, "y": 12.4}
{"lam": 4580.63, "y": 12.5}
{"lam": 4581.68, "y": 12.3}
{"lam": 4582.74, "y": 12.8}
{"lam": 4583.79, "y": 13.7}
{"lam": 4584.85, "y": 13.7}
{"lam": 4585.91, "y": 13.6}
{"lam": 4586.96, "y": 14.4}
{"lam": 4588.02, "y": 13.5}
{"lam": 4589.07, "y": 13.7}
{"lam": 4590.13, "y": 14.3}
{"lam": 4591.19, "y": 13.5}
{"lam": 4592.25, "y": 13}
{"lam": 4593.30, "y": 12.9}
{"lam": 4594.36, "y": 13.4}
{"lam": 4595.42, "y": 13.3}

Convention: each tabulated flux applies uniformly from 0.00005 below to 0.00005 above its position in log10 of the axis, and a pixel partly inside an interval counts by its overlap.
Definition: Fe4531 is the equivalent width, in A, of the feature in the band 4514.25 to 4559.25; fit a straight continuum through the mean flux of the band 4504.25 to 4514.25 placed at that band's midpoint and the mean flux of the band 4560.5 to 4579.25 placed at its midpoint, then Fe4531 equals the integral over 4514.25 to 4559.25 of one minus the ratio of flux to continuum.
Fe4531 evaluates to 2.3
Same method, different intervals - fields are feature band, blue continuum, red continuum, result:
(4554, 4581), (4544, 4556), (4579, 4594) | -0.9 A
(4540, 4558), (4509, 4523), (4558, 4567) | 0.8 A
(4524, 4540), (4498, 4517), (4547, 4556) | 0.8 A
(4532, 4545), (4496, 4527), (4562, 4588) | 0.8 A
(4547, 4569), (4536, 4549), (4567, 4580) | 0.1 A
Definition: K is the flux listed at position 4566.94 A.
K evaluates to 11.8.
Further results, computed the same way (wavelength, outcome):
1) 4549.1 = 12.4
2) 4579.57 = 12.4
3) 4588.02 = 13.5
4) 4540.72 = 12.3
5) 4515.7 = 14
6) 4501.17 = 13.4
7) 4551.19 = 12.5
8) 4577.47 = 13.1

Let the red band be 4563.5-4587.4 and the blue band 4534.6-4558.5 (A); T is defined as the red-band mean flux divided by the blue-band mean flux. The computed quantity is 1.02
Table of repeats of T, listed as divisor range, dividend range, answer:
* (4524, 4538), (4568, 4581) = 1.09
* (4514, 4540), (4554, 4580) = 1.04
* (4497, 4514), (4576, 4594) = 0.96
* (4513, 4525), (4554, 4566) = 1.00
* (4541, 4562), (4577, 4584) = 0.97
